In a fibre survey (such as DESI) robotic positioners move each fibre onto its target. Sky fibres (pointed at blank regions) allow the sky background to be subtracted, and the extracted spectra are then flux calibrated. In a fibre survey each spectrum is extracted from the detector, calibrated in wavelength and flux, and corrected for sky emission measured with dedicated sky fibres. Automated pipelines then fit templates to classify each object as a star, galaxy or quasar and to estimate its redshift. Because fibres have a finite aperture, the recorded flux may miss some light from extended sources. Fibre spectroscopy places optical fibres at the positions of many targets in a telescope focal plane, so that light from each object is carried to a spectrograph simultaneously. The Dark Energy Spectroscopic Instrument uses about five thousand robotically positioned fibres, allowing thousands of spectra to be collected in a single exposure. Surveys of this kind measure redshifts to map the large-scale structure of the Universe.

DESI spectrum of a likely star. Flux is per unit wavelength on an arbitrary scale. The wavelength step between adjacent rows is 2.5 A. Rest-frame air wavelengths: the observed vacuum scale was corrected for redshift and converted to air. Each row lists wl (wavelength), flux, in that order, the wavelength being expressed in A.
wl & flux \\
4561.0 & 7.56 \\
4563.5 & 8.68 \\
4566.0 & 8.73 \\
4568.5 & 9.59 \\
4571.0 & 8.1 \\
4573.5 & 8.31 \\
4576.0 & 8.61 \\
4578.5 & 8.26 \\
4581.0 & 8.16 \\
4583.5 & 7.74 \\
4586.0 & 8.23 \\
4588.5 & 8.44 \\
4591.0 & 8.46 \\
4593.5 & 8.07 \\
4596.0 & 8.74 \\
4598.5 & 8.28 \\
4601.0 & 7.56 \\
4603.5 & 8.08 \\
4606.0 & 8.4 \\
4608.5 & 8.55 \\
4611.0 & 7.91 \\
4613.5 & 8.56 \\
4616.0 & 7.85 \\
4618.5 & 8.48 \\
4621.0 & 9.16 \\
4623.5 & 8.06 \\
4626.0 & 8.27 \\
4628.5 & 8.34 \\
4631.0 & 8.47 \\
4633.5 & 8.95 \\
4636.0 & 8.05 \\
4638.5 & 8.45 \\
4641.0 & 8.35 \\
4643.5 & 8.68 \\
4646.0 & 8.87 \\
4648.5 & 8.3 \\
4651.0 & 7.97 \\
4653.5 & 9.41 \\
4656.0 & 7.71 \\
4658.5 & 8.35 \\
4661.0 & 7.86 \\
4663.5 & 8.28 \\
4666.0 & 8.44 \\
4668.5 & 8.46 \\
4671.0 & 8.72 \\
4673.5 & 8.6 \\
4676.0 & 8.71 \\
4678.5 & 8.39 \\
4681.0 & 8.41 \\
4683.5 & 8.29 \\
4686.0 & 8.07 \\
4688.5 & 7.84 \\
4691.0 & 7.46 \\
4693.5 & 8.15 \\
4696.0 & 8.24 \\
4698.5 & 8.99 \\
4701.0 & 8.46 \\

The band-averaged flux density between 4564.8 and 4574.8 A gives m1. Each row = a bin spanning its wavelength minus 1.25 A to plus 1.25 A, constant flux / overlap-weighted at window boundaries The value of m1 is 8.68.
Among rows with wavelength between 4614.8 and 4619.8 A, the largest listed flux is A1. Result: 8.48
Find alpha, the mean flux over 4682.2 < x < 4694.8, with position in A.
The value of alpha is 7.96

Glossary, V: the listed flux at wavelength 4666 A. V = 8.44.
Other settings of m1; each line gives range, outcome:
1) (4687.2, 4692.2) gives 7.66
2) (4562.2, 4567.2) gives 8.69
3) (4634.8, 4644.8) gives 8.39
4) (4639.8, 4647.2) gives 8.63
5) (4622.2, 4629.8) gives 8.23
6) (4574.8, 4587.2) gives 8.2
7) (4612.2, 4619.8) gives 8.3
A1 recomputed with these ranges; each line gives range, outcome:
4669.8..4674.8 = 8.72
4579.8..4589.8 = 8.44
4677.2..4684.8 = 8.41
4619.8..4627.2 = 9.16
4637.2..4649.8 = 8.87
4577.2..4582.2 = 8.26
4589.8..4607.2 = 8.74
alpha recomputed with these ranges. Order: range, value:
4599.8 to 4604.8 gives 7.83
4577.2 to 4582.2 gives 8.21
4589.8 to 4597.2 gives 8.42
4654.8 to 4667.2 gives 8.13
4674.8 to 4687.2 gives 8.37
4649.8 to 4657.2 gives 8.37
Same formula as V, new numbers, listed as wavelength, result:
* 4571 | 8.1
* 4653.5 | 9.41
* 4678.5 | 8.39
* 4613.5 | 8.56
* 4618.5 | 8.48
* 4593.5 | 8.07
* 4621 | 9.16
